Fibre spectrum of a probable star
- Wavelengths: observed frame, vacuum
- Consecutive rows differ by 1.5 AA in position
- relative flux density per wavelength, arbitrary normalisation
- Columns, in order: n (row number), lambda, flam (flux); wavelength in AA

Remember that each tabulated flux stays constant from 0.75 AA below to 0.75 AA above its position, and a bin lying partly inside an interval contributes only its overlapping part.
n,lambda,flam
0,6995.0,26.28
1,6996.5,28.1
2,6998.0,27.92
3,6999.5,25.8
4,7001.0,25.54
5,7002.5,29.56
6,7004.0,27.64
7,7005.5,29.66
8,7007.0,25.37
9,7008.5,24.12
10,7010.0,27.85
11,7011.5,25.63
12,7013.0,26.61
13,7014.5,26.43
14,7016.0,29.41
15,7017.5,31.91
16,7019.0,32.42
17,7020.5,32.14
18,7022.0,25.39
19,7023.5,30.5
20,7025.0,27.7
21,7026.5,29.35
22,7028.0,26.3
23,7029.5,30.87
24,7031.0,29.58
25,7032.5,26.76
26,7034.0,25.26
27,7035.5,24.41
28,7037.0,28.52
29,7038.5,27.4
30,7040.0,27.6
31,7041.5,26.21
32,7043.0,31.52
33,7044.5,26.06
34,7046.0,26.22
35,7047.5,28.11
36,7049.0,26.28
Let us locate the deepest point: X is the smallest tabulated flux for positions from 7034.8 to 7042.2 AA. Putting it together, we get 24.41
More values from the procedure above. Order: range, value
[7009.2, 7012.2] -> 25.63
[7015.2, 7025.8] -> 25.39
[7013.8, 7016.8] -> 26.43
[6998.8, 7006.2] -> 25.54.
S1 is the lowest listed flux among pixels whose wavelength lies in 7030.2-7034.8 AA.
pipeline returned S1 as 25.26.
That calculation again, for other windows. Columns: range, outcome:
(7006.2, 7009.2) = 24.12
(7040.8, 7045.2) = 26.06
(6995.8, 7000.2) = 25.8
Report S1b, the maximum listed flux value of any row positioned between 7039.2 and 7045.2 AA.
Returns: 31.52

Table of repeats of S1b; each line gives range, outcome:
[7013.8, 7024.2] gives 32.42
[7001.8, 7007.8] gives 29.66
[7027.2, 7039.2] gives 30.87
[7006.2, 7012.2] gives 27.85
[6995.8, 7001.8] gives 28.1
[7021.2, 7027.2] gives 30.5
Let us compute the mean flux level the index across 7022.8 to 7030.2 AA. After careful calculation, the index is 28.9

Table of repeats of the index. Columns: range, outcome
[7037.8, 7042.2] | 27.1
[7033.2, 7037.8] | 26.1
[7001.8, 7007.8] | 28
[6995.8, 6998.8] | 28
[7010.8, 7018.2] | 28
